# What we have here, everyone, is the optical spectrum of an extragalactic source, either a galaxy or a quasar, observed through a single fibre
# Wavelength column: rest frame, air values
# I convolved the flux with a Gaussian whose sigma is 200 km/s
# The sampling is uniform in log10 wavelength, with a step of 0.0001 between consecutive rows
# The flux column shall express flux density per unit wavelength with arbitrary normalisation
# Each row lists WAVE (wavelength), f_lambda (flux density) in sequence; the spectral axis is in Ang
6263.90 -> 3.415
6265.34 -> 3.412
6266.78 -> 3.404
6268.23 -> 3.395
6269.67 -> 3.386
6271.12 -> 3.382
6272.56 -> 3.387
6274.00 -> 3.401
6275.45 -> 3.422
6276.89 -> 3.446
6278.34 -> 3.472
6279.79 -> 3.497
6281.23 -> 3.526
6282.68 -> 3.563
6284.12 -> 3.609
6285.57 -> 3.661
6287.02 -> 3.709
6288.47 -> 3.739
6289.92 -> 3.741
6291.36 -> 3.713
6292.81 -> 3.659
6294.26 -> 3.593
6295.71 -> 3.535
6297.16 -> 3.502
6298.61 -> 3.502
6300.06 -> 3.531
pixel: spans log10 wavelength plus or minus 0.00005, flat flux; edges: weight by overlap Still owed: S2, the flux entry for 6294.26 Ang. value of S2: 3.593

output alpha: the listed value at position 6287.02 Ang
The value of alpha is 3.709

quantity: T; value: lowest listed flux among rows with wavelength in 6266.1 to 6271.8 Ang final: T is 3.382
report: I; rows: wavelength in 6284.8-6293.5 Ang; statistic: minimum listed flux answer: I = 3.659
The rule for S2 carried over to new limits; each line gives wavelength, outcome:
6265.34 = 3.412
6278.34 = 3.472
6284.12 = 3.609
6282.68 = 3.563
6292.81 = 3.659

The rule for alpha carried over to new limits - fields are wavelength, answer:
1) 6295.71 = 3.535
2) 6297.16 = 3.502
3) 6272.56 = 3.387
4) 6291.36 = 3.713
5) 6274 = 3.401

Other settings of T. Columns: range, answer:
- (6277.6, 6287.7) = 3.472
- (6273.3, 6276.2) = 3.401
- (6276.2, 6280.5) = 3.446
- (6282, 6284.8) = 3.563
